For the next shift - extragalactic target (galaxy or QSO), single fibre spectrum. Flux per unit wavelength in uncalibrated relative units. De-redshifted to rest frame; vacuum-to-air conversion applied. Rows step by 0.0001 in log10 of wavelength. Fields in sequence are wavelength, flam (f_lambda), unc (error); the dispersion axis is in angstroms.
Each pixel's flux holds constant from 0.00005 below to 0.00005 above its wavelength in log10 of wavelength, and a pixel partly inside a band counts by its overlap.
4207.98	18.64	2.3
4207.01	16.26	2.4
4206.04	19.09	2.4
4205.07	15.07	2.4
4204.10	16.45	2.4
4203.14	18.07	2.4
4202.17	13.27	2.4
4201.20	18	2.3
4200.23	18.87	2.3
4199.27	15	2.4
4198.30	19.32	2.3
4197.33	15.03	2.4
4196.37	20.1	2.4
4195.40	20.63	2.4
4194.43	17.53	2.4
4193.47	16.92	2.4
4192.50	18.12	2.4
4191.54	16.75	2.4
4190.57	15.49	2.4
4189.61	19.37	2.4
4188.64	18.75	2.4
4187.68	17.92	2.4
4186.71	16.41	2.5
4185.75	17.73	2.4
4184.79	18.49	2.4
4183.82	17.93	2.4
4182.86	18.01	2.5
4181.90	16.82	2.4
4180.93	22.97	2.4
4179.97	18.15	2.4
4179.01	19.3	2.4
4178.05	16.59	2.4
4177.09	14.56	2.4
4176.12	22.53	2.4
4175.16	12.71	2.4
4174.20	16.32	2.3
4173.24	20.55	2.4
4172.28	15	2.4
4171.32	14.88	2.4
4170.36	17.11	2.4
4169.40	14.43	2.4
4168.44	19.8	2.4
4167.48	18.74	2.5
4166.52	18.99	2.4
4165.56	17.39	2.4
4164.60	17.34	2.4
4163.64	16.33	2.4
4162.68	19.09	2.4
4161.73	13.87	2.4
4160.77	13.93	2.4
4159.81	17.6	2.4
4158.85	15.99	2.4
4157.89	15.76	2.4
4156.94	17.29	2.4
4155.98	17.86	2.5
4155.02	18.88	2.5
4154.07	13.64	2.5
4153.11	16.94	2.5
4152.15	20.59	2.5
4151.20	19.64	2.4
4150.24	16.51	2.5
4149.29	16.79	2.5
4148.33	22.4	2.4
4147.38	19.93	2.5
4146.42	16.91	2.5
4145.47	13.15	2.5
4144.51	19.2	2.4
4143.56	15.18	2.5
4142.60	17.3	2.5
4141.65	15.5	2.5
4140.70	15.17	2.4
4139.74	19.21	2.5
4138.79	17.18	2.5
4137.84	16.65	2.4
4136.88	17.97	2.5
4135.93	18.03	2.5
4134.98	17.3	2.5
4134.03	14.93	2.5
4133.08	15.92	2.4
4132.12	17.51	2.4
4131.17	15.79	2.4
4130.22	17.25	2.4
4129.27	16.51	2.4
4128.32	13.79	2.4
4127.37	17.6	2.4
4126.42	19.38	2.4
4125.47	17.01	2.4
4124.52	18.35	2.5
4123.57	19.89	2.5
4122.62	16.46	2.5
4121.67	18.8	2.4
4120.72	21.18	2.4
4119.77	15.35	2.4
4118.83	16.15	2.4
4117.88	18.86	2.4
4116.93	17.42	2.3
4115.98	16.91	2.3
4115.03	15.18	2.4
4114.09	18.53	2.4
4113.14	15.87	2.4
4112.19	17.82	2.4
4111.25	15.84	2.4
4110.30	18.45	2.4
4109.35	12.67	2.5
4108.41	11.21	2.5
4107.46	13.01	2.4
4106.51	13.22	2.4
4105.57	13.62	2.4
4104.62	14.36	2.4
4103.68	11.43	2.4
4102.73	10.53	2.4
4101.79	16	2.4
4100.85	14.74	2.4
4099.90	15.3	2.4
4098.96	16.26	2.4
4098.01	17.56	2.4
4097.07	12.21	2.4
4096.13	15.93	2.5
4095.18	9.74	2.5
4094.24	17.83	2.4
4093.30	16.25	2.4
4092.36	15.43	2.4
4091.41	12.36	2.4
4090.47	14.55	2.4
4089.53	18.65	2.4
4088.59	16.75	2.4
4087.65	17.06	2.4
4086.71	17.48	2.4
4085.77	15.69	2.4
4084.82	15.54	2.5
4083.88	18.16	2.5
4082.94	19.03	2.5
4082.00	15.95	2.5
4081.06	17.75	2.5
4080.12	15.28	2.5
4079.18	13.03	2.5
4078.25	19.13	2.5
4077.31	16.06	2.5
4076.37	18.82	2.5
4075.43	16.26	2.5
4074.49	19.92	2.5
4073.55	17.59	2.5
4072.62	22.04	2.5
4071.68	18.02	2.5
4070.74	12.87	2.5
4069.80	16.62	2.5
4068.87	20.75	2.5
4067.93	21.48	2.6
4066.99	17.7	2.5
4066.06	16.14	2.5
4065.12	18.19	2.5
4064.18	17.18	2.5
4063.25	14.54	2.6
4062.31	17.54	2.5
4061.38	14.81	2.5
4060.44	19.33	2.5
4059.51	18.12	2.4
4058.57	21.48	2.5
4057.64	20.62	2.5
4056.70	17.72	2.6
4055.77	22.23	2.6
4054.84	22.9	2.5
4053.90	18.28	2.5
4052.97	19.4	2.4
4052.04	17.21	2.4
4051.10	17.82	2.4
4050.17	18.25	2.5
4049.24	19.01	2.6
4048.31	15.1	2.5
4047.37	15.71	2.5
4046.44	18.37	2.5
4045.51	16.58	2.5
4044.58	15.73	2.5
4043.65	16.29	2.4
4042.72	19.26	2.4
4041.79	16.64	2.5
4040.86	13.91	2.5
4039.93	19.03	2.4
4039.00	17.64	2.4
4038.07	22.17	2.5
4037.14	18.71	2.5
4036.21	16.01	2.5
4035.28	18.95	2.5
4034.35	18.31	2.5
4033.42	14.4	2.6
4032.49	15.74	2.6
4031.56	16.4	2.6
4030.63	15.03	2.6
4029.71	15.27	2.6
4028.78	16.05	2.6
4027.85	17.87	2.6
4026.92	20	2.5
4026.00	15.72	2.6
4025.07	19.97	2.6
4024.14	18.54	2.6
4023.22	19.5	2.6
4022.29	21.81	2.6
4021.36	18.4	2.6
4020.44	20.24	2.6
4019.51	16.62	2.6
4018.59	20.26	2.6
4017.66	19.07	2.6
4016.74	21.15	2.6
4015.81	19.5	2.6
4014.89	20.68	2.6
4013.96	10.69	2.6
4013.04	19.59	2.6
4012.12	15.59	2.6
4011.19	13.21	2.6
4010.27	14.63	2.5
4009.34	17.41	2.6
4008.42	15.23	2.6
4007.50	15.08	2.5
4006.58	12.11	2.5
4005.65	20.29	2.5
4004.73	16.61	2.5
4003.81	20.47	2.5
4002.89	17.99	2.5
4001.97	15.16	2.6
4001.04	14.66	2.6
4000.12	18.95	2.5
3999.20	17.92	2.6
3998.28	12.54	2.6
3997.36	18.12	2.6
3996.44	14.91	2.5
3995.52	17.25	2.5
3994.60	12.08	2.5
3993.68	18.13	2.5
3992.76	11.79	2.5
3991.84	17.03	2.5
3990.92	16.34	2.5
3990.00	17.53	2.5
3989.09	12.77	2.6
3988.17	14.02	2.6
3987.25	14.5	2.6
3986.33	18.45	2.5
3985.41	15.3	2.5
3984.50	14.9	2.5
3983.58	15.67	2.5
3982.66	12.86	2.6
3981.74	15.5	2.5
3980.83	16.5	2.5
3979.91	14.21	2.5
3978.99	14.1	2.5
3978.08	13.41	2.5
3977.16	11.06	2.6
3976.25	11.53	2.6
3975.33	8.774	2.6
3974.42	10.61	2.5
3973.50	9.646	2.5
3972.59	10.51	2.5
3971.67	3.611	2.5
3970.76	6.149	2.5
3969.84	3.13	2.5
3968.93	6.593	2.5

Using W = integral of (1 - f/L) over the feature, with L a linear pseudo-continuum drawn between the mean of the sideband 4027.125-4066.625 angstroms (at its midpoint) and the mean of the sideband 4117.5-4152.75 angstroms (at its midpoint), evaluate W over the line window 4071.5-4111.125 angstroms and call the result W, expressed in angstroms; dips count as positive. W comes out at 4.1 angstroms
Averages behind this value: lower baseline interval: 17.6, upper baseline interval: 17.4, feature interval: 15.7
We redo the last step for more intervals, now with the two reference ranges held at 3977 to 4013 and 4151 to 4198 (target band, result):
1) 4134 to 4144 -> 0.15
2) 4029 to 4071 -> -3.97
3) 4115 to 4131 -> -0.48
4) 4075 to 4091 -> -0.24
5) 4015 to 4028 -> -2.79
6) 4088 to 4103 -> 1.41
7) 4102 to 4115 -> 1.84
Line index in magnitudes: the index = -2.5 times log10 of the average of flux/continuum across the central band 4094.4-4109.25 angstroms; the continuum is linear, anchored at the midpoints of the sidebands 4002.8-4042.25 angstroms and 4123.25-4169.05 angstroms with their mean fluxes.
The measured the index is 0.25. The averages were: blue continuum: 17.5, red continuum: 17.2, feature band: 13.7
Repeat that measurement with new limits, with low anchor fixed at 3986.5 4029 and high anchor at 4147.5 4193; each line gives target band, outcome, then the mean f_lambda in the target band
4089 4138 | 0.089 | 16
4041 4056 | -0.051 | 17.9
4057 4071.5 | -0.043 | 17.8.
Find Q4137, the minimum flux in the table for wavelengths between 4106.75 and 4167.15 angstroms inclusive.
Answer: 11.21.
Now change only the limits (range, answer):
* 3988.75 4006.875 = 11.79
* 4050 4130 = 9.74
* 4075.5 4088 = 13.03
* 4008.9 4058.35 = 10.69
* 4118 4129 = 13.79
